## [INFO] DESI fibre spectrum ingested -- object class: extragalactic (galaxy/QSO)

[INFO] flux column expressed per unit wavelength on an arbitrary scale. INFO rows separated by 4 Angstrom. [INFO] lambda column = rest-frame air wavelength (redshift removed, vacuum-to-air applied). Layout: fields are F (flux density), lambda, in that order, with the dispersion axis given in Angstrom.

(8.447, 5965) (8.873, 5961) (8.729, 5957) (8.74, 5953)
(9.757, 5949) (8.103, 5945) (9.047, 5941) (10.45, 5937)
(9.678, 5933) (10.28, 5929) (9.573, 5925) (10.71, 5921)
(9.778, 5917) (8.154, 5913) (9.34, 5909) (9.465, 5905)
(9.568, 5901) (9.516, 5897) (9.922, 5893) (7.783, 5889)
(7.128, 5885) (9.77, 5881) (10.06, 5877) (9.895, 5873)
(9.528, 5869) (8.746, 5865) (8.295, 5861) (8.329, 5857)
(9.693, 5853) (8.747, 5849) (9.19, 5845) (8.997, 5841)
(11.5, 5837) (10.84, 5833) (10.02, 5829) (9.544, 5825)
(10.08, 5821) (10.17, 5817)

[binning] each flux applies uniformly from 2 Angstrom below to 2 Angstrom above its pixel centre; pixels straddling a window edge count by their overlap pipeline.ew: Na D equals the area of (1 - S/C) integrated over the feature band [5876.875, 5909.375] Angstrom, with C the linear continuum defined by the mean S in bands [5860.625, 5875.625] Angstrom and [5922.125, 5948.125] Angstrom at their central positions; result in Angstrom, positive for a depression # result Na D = 0.9 Angstrom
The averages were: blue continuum 9.24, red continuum 9.57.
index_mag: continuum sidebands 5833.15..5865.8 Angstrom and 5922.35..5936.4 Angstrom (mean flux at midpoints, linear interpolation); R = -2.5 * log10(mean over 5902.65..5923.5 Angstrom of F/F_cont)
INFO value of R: 0.04 mag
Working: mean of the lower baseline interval 9.3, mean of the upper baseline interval 9.94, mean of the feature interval 9.49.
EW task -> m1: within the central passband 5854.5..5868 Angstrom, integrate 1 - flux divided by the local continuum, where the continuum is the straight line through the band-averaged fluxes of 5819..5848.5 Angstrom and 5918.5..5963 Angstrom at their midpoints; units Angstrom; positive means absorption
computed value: 1.7 Angstrom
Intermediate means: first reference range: 9.96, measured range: 8.58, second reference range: 9.45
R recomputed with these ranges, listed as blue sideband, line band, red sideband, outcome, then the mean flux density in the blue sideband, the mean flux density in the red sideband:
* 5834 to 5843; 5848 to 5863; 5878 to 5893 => 0.11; 10.3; 8.58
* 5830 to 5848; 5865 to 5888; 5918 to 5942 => 0.10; 10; 9.99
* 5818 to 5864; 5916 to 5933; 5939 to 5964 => -0.12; 9.56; 8.86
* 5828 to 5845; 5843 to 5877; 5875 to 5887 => 0.05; 10.2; 8.99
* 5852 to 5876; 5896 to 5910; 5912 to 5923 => 0.00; 9.1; 9.67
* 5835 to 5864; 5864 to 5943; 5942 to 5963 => -0.05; 9.23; 8.85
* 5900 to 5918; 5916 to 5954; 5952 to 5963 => -0.07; 9.22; 8.78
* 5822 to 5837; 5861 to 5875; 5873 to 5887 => 0.02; 10.3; 9.12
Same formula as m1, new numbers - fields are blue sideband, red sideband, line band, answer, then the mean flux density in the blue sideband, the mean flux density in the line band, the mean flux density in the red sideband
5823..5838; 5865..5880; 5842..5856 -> 1.3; 10.4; 9.13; 9.68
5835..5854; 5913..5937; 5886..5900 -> 1.2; 9.62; 8.97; 9.89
